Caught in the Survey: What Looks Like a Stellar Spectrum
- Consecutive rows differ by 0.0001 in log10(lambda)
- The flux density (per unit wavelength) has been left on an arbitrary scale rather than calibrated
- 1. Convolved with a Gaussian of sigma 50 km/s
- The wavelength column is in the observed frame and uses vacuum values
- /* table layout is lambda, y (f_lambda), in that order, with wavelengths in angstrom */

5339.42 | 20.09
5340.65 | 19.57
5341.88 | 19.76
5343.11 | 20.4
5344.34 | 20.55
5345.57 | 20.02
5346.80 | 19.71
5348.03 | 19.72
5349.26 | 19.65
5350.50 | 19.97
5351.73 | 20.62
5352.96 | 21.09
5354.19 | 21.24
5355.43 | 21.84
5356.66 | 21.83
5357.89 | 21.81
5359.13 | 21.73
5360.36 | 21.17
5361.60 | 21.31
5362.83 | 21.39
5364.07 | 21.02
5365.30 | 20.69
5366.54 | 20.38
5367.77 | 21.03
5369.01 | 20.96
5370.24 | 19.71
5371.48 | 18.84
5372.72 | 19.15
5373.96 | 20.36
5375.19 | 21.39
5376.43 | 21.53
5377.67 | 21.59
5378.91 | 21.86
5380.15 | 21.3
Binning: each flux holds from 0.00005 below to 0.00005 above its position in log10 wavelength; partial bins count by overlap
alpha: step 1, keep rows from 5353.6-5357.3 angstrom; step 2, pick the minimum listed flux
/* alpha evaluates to 21.24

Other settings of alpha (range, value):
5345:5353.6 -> 19.65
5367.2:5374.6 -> 18.84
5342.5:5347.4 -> 19.71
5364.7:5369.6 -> 20.38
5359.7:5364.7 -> 21.02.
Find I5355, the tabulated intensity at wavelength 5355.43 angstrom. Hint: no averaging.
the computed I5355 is 21.84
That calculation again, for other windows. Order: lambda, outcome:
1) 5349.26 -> 19.65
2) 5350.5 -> 19.97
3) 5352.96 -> 21.09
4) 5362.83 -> 21.39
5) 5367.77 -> 21.03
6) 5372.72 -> 19.15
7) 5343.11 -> 20.4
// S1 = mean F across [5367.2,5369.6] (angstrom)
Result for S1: 21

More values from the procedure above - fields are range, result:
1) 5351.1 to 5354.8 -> 21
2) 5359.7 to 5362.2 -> 21.2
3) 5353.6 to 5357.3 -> 21.6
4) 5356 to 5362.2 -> 21.6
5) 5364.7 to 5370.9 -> 20.5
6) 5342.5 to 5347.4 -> 20.2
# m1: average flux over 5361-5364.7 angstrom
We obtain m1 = 21.3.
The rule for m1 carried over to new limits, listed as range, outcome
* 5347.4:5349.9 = 19.6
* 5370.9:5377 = 20.3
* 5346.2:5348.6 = 19.7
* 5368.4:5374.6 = 19.8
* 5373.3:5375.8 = 20.9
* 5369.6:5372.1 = 19.3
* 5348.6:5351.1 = 19.8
